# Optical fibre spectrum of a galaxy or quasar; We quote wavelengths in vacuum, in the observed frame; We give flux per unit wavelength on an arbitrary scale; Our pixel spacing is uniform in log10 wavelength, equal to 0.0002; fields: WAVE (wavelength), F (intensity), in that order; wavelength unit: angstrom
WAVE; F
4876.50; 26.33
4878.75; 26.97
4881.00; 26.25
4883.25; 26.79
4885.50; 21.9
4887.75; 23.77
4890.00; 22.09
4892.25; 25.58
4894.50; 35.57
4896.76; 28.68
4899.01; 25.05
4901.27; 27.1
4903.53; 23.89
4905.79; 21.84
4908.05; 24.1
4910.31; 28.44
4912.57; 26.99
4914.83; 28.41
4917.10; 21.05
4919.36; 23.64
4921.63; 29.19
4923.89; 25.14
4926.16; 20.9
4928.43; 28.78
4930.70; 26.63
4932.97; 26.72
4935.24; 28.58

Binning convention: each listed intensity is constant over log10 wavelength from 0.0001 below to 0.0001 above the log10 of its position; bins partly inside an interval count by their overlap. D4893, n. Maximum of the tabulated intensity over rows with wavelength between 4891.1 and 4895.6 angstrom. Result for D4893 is 35.57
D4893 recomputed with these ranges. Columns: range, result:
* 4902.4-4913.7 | 28.44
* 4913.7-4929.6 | 29.19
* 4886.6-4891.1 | 23.77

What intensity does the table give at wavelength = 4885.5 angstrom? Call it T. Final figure 21.9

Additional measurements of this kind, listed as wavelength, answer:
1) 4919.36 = 23.64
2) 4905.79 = 21.84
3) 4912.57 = 26.99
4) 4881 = 26.25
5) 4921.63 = 29.19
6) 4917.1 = 21.05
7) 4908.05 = 24.1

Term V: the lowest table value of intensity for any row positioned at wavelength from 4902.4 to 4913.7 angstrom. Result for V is 21.84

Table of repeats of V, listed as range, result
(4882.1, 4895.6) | 21.9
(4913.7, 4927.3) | 20.9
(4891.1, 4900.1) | 25.05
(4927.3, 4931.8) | 26.63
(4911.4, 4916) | 26.99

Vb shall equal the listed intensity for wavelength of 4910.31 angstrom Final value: 28.44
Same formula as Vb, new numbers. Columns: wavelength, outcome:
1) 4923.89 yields 25.14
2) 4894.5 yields 35.57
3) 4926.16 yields 20.9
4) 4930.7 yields 26.63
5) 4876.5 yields 26.33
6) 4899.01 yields 25.05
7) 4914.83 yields 28.41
